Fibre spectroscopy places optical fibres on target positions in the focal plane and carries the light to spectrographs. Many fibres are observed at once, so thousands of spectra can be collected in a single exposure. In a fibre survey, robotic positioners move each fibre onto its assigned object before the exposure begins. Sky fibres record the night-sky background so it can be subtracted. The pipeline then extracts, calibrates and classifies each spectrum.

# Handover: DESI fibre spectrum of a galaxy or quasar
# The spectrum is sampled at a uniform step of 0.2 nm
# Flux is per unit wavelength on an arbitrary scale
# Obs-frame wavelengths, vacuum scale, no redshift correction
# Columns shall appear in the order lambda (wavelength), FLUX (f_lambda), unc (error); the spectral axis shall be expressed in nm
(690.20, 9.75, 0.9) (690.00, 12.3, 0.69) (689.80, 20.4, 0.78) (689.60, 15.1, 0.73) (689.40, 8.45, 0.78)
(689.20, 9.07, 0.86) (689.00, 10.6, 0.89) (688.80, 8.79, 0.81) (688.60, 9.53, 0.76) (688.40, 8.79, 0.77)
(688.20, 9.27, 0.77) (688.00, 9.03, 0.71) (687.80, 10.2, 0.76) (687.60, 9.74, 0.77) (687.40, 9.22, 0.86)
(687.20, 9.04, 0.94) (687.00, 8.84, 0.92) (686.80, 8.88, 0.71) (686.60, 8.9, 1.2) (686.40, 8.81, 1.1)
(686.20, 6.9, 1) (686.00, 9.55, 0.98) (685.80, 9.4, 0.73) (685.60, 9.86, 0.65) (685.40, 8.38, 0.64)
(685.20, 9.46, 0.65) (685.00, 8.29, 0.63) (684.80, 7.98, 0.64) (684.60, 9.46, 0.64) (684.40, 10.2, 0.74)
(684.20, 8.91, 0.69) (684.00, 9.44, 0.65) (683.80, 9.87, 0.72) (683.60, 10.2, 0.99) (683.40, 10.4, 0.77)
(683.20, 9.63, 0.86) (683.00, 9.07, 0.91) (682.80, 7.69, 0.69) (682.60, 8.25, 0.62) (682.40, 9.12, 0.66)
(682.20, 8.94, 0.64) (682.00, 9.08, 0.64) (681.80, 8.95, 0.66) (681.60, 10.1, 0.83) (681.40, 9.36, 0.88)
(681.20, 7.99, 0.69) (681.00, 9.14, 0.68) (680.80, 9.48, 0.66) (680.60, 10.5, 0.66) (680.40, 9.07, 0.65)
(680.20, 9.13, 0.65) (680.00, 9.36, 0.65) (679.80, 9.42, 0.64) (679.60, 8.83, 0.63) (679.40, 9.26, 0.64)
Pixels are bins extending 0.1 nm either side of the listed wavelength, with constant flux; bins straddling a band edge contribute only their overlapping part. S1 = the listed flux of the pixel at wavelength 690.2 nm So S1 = 9.75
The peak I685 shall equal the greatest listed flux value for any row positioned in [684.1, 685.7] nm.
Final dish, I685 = 10.2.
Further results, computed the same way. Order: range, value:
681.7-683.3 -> 9.63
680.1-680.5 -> 9.13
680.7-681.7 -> 10.1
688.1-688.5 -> 9.27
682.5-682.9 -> 8.25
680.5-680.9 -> 10.5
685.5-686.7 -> 9.86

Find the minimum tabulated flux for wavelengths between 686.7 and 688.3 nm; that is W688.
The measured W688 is 8.84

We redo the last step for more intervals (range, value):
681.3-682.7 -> 8.25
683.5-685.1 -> 7.98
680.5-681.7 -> 7.99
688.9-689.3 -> 9.07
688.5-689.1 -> 8.79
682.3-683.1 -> 7.69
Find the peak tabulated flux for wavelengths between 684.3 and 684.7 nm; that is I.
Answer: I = 10.2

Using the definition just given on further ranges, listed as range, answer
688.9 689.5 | 10.6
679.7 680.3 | 9.42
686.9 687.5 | 9.22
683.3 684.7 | 10.4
